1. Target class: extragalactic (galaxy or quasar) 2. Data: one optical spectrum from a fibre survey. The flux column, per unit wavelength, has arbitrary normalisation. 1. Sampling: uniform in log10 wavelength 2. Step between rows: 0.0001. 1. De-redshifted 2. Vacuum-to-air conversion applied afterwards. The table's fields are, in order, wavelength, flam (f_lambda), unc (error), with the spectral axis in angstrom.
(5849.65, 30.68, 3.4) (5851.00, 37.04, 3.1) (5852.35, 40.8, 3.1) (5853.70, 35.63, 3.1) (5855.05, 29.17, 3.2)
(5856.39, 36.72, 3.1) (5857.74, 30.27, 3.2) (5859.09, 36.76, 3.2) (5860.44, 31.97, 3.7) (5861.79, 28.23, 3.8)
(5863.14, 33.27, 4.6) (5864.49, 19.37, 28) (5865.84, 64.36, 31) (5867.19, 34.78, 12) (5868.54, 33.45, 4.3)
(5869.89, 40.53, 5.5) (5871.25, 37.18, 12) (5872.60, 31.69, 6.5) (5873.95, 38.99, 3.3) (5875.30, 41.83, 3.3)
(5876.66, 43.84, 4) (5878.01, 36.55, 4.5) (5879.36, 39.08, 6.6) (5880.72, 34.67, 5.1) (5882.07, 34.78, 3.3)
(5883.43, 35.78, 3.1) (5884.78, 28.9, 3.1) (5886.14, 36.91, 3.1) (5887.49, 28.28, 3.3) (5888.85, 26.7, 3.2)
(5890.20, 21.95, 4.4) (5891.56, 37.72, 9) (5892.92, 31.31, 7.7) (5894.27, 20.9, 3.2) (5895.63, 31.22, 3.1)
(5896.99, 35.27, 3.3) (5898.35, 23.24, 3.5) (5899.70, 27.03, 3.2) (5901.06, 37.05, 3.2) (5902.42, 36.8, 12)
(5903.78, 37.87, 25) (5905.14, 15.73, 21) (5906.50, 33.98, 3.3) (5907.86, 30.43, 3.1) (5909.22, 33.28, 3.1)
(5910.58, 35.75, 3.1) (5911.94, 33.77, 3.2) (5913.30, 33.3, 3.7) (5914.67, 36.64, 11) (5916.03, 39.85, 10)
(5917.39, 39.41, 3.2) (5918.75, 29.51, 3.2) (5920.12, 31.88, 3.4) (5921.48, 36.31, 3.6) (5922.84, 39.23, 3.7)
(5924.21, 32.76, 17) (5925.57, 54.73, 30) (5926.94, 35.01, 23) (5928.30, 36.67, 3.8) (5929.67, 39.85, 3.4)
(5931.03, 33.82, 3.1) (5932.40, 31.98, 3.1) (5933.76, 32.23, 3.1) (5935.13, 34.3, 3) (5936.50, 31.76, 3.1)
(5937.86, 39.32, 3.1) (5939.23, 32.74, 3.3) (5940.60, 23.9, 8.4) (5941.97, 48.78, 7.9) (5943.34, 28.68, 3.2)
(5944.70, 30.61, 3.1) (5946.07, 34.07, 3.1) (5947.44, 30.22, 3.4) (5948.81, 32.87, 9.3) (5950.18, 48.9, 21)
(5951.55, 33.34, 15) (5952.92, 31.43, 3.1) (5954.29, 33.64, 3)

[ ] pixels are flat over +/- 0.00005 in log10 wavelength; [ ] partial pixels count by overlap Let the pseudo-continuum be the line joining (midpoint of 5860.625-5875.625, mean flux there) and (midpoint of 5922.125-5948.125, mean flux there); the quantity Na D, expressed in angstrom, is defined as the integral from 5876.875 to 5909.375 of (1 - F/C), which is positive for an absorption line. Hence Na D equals 4.0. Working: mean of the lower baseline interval 36.4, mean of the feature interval 31.6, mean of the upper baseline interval 35.3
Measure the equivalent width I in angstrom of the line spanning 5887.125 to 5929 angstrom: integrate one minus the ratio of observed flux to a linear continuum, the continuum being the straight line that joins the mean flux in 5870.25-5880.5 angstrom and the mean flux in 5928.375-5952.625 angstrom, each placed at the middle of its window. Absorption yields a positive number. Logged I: 3.8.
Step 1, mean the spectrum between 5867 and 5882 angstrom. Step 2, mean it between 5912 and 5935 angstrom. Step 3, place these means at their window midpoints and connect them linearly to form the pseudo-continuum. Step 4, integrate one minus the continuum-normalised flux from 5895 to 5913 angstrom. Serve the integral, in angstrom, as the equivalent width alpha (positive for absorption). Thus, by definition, 2.5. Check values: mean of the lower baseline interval 37.5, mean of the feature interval 31.7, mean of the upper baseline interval 36.3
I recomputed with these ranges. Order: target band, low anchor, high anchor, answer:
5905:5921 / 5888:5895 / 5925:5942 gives -0.72 angstrom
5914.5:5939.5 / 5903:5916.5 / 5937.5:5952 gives -1.78 angstrom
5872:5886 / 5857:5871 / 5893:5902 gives -1.67 angstrom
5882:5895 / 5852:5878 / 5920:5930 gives 2.46 angstrom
